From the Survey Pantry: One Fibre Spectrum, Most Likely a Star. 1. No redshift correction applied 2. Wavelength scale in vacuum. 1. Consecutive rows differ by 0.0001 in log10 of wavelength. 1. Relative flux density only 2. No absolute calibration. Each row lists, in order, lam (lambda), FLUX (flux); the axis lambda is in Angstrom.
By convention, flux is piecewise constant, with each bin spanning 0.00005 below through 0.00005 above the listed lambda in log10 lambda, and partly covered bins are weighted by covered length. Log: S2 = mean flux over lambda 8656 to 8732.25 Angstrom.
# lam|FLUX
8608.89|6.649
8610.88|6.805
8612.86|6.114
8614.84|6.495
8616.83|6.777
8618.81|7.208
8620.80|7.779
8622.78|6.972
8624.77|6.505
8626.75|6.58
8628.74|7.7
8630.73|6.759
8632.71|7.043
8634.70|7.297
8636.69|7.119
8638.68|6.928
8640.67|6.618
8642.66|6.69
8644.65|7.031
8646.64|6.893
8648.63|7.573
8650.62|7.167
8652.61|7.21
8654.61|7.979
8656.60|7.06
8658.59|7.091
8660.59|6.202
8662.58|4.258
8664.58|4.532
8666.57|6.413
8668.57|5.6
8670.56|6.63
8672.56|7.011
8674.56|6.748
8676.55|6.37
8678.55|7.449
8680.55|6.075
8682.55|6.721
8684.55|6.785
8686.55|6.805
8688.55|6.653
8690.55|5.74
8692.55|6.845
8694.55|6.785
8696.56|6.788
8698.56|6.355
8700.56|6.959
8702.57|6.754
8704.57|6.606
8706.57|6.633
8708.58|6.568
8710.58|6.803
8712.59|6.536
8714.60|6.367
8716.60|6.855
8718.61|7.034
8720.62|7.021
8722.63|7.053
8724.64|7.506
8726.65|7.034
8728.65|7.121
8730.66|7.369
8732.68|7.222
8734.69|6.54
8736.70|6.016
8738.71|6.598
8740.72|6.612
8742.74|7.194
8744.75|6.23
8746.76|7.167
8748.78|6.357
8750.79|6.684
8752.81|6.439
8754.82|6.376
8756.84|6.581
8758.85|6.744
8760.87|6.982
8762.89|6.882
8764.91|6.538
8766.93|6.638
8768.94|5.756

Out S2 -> 6.61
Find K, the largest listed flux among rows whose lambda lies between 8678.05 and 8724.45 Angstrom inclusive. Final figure 7.449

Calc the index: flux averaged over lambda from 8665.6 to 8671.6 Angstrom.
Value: 6.22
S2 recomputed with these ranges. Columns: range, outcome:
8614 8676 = 6.77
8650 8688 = 6.53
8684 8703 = 6.64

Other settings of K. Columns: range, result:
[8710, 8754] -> 7.506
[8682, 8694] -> 6.845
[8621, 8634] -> 7.7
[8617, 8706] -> 7.979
